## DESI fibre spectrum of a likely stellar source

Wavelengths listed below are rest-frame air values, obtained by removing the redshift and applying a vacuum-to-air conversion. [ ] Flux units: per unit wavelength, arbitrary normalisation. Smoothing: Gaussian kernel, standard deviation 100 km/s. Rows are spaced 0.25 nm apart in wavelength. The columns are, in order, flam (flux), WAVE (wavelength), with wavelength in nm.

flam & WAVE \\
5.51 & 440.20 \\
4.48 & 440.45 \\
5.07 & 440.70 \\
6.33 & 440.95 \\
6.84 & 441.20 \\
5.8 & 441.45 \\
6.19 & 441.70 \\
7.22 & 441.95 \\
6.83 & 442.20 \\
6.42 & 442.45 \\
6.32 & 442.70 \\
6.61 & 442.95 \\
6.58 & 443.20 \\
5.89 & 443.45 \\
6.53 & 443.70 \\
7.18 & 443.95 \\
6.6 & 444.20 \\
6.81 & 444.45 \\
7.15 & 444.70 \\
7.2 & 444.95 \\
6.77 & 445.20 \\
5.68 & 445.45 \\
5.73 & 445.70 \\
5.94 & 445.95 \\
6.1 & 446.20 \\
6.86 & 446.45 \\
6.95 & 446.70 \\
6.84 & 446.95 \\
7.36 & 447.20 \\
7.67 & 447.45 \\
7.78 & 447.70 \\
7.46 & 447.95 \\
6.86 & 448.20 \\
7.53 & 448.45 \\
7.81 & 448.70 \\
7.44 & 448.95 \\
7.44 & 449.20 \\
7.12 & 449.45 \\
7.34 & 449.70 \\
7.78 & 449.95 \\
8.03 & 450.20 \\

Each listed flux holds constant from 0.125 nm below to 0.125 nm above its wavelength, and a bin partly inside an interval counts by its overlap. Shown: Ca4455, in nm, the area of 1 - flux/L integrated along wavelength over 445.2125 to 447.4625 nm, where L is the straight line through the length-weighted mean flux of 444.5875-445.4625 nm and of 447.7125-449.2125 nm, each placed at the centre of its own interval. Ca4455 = 0.17 nm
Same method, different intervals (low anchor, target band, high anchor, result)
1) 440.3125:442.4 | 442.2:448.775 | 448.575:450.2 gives 0.047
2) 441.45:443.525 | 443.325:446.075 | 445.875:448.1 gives 0.099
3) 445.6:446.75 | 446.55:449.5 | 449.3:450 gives -0.213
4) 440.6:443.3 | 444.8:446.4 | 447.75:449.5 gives 0.153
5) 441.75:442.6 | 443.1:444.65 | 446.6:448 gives 0.073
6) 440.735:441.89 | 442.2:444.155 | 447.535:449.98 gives 0.006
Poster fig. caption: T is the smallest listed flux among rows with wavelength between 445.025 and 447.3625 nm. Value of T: 5.68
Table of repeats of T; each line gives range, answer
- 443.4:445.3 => 5.89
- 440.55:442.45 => 5.07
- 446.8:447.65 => 6.84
